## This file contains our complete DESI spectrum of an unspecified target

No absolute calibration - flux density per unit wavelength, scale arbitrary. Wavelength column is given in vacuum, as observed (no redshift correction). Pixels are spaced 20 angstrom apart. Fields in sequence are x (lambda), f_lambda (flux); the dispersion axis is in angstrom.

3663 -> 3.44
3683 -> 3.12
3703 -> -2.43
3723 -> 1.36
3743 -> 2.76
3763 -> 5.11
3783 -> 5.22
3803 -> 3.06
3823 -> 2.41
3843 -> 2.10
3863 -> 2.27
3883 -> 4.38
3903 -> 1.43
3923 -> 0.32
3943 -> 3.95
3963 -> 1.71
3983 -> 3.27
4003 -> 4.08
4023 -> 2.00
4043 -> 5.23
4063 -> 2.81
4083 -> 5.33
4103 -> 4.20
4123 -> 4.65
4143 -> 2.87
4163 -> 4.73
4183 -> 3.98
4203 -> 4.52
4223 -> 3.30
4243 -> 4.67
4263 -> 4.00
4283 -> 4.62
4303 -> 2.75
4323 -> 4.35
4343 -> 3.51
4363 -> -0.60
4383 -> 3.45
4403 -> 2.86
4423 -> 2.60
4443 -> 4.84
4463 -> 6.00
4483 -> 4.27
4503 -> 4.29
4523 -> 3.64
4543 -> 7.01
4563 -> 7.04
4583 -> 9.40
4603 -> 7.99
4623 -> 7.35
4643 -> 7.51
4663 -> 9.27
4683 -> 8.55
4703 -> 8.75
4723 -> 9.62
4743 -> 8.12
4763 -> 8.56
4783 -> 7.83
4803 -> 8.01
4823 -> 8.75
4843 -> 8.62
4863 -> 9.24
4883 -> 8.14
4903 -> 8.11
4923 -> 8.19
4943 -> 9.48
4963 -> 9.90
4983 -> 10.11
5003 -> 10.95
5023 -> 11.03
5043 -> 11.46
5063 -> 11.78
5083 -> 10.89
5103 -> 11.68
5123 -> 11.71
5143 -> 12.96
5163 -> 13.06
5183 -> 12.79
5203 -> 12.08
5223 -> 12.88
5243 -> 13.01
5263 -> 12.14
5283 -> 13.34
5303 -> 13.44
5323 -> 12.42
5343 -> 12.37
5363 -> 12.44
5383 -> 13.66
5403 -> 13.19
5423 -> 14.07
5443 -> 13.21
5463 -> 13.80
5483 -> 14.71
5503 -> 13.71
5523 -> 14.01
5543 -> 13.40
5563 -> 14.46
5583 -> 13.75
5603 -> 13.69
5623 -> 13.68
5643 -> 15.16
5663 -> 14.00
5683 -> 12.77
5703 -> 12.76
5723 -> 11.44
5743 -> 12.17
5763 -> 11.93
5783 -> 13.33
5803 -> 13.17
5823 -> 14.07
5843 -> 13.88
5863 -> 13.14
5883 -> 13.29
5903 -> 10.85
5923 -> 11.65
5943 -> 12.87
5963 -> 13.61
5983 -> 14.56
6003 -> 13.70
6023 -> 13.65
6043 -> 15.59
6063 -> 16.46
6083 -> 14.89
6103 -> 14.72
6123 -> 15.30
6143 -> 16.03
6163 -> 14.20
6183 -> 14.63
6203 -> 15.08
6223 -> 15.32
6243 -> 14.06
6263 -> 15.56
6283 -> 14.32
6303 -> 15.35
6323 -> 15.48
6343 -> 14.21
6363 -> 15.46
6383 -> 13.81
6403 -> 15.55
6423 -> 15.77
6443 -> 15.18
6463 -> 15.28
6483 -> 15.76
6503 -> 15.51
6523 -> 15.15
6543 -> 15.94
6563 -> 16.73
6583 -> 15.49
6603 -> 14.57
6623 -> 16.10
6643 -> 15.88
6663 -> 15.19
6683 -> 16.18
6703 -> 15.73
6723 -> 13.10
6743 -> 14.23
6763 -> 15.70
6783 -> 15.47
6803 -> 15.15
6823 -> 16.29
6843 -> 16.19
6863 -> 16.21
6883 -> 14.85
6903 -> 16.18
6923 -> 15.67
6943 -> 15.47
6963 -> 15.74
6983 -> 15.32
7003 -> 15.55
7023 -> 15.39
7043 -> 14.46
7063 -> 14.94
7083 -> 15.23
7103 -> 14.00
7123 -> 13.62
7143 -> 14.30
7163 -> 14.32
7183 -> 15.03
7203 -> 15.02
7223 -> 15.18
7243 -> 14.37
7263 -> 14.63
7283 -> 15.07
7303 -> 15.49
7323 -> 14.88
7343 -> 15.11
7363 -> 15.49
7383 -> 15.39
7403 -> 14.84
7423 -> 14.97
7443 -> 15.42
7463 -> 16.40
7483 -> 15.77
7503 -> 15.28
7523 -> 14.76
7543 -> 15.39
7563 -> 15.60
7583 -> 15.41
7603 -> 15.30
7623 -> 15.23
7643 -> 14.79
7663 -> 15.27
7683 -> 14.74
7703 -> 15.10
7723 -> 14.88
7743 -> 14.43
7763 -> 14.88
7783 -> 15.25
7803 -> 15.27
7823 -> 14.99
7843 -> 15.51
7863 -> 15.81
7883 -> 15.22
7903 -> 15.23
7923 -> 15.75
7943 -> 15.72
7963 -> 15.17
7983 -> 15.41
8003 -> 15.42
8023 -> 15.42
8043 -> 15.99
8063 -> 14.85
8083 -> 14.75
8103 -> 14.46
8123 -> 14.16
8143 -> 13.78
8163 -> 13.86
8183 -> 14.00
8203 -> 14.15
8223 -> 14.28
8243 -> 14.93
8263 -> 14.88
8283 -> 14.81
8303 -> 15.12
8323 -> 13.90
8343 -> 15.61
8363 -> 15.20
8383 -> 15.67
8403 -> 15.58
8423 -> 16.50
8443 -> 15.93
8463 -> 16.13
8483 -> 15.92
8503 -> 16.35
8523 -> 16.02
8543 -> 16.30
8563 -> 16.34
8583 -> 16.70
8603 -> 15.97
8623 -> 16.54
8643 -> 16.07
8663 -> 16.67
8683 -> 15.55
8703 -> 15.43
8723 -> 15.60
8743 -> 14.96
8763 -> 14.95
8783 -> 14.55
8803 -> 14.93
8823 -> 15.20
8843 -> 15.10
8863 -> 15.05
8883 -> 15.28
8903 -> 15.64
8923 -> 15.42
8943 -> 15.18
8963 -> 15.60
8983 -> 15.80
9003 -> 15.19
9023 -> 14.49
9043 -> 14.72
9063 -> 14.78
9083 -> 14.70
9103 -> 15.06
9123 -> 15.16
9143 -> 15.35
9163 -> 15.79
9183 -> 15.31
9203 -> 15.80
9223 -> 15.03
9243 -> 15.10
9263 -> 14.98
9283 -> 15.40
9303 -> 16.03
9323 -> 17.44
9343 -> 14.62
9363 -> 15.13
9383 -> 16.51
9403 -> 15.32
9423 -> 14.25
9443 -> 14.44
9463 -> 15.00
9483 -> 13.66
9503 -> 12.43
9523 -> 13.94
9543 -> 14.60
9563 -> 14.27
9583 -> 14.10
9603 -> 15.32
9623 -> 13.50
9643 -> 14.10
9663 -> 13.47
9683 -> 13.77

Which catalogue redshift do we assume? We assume 0.14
